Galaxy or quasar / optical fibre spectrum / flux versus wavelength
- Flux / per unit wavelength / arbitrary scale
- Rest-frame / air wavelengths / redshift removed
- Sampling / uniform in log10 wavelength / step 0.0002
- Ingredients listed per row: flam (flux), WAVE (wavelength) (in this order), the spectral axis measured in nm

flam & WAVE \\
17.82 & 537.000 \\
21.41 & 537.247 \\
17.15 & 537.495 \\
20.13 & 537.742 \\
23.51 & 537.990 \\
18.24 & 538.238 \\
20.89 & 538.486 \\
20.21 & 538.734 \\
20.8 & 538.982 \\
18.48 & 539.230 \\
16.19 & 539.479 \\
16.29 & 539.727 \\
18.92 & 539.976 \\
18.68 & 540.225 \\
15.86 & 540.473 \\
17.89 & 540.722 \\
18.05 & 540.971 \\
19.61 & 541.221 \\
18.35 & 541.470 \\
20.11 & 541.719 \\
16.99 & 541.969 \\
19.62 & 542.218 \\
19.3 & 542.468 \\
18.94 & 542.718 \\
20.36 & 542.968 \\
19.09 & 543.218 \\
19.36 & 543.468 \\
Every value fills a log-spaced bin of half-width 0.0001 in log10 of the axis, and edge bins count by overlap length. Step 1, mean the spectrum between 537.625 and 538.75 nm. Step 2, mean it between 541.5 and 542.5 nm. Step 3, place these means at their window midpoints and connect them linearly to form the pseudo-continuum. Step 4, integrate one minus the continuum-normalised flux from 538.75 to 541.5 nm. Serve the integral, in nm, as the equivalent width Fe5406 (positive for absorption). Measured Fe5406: 0.22 nm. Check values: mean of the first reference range 20.6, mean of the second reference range 18.9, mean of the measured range 18.2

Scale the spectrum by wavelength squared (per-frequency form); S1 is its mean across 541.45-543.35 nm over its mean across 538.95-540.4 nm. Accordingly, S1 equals 1.08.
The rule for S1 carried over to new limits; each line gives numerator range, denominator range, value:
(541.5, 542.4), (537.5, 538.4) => 0.95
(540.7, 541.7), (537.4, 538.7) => 0.94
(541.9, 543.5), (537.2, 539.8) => 1.00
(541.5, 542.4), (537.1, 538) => 0.95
